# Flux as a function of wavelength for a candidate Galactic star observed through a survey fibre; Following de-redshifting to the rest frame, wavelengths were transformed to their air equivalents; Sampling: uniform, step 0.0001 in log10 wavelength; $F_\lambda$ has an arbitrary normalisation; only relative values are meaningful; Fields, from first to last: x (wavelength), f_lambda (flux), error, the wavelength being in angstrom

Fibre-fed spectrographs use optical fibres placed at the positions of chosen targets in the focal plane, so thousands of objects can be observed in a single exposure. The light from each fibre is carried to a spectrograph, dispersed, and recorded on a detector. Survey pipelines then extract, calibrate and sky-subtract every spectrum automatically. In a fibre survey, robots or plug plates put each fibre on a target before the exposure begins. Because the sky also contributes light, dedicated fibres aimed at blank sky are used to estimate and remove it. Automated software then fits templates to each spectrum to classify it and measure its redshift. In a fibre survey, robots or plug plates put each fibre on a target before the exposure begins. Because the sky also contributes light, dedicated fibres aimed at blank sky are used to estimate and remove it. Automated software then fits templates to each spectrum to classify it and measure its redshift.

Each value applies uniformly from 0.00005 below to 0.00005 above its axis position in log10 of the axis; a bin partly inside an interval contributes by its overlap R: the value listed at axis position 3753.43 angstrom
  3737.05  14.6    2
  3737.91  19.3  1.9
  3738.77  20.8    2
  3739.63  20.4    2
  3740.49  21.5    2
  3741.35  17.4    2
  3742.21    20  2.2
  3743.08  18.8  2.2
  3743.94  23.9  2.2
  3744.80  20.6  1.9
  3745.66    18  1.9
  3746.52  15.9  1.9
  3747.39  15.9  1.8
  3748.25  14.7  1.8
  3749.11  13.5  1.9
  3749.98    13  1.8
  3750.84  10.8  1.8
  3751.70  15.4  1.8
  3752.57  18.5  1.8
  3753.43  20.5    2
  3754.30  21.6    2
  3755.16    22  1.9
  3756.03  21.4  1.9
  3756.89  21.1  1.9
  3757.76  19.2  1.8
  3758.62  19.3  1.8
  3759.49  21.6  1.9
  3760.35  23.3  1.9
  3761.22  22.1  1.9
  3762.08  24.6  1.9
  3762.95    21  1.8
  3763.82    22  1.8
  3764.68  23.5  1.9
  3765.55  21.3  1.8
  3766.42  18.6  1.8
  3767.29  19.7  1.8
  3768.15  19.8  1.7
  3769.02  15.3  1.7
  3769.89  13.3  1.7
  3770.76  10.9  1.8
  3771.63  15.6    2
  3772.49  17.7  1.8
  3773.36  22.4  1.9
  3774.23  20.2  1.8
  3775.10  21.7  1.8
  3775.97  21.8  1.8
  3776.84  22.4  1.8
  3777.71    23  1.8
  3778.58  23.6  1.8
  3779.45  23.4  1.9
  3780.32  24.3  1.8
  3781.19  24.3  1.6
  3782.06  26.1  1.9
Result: 20.5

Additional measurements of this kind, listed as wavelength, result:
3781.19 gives 24.3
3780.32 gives 24.3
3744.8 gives 20.6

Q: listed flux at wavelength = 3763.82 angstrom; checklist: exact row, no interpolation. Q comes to 22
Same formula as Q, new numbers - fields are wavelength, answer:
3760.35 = 23.3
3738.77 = 20.8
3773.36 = 22.4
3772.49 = 17.7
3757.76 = 19.2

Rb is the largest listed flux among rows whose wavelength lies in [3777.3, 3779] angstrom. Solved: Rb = 23.6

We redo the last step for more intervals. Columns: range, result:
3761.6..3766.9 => 24.6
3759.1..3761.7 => 23.3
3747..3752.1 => 15.9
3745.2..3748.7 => 18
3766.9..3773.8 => 22.4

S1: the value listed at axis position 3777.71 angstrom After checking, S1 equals 23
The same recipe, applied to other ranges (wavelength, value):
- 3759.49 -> 21.6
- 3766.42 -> 18.6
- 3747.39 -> 15.9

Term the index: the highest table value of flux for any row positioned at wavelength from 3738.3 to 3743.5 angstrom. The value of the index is 21.5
